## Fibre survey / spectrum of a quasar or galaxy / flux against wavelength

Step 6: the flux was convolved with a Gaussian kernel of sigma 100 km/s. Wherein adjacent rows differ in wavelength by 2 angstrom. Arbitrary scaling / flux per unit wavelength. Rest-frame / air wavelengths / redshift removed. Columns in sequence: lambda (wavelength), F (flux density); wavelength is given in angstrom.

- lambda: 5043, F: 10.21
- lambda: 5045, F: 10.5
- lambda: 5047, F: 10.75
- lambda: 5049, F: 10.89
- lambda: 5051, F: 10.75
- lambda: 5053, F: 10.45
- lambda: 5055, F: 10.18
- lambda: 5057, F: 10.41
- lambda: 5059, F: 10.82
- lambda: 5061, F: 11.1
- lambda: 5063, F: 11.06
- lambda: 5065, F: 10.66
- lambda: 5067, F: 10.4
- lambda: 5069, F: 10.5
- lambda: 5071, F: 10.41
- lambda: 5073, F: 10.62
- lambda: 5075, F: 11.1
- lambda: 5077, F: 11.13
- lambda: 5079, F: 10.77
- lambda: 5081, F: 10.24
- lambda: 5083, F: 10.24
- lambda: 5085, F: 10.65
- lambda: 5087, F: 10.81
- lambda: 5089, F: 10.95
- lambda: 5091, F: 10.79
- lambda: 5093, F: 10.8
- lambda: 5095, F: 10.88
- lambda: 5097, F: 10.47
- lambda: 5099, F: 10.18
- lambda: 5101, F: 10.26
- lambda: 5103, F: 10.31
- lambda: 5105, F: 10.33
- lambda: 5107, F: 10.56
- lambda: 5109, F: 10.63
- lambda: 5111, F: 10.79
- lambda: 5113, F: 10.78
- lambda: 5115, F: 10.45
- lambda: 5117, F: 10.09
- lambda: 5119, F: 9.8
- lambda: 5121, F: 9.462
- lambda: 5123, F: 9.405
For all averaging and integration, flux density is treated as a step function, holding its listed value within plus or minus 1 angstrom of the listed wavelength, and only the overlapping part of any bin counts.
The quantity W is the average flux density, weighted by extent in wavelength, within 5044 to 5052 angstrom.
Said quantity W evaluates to 10.7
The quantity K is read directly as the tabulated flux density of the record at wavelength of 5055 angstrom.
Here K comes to 10.18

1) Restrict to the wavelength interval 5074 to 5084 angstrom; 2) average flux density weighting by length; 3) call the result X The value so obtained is 10.7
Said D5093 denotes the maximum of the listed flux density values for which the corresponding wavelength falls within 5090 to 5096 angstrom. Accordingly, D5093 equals 10.88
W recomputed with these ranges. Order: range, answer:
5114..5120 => 10.1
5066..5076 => 10.6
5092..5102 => 10.5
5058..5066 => 10.9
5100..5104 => 10.3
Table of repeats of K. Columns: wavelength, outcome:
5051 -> 10.75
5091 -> 10.79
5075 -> 11.1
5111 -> 10.79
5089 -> 10.95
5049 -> 10.89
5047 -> 10.75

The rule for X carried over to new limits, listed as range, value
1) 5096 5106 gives 10.3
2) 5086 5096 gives 10.8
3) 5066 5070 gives 10.4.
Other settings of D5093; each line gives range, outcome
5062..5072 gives 11.06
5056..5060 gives 10.82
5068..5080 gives 11.13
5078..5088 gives 10.81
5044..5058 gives 10.89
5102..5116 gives 10.79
